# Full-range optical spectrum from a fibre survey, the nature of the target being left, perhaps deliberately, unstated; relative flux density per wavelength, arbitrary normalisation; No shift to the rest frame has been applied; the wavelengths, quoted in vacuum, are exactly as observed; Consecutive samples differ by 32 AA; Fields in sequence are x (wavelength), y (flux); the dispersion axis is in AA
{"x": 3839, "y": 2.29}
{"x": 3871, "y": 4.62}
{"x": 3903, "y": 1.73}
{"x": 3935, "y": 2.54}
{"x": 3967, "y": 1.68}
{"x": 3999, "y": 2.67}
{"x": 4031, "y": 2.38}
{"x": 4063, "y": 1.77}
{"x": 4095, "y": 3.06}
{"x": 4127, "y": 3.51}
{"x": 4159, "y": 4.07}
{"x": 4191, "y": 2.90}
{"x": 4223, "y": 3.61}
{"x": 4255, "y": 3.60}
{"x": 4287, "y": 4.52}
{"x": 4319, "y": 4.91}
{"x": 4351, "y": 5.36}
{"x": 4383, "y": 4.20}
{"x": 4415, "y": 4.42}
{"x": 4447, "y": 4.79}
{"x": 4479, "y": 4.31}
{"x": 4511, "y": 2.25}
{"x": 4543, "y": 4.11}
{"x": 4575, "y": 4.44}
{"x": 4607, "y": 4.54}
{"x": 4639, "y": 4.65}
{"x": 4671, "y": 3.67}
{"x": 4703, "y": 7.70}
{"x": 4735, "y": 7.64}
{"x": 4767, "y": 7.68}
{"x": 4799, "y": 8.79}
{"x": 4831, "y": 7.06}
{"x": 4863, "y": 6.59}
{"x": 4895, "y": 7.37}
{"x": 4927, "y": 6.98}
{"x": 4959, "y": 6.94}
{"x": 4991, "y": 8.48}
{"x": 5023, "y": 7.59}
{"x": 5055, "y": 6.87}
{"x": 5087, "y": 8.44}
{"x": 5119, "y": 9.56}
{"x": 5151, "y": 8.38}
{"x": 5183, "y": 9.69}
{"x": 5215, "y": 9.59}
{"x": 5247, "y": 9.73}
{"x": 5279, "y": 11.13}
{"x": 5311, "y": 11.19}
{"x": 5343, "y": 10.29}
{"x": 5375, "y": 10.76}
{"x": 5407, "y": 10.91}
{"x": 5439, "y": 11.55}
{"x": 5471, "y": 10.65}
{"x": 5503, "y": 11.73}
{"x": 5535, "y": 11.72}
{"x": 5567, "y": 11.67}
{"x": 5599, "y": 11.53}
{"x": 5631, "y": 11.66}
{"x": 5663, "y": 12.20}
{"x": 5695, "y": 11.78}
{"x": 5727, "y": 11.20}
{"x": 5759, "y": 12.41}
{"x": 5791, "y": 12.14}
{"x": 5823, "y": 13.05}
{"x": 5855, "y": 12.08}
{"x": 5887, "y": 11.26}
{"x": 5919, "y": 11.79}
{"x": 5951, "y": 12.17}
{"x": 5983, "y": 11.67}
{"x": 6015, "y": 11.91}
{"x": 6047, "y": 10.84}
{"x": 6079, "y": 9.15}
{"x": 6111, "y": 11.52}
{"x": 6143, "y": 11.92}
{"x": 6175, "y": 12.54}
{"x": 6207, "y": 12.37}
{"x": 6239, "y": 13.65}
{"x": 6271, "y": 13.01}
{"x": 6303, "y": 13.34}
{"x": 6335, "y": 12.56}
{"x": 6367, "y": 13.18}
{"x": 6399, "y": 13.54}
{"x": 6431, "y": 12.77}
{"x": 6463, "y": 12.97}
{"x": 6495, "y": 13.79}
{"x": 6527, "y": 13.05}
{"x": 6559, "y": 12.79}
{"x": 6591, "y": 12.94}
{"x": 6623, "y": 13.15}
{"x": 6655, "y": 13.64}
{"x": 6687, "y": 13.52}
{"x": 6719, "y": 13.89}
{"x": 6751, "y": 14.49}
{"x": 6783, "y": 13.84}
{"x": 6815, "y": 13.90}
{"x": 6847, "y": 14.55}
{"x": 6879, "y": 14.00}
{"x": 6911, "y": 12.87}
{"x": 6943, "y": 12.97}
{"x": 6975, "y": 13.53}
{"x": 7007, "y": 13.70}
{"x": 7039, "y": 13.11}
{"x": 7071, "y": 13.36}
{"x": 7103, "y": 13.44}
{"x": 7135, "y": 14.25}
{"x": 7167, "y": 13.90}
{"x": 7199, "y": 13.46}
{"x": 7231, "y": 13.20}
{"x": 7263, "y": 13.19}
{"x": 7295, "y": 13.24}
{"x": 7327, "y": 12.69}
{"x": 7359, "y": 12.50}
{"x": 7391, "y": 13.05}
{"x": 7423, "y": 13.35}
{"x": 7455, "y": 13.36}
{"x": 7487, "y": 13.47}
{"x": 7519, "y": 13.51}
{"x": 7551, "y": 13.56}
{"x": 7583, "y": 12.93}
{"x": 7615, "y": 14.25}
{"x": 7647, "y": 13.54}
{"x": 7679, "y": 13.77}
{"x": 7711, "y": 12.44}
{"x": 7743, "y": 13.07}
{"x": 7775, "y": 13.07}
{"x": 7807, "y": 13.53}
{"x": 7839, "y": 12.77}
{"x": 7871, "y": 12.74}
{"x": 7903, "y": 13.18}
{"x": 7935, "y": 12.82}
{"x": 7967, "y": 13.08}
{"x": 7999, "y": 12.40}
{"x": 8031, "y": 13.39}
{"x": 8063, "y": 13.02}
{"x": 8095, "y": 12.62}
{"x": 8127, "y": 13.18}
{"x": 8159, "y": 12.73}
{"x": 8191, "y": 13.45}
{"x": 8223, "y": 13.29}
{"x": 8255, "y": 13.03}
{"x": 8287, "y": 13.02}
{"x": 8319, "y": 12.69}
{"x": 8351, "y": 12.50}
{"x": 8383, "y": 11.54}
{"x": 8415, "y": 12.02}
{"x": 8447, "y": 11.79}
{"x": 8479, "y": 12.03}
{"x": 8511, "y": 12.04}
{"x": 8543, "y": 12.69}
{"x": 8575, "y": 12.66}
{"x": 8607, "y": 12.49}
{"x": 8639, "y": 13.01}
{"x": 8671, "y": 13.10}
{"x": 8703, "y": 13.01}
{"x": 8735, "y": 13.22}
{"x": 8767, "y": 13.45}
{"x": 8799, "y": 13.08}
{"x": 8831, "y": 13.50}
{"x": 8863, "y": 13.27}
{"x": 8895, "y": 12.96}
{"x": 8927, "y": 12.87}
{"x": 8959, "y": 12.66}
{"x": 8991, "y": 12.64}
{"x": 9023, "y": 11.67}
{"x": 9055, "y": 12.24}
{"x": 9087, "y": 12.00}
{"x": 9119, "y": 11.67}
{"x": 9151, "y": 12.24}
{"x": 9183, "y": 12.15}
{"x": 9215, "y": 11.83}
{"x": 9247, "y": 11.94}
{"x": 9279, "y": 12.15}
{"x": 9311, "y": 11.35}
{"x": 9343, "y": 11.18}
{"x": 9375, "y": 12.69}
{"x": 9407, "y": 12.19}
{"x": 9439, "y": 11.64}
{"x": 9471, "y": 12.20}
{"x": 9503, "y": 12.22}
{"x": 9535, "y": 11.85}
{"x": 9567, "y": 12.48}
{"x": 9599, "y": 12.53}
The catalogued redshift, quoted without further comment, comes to 0.18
